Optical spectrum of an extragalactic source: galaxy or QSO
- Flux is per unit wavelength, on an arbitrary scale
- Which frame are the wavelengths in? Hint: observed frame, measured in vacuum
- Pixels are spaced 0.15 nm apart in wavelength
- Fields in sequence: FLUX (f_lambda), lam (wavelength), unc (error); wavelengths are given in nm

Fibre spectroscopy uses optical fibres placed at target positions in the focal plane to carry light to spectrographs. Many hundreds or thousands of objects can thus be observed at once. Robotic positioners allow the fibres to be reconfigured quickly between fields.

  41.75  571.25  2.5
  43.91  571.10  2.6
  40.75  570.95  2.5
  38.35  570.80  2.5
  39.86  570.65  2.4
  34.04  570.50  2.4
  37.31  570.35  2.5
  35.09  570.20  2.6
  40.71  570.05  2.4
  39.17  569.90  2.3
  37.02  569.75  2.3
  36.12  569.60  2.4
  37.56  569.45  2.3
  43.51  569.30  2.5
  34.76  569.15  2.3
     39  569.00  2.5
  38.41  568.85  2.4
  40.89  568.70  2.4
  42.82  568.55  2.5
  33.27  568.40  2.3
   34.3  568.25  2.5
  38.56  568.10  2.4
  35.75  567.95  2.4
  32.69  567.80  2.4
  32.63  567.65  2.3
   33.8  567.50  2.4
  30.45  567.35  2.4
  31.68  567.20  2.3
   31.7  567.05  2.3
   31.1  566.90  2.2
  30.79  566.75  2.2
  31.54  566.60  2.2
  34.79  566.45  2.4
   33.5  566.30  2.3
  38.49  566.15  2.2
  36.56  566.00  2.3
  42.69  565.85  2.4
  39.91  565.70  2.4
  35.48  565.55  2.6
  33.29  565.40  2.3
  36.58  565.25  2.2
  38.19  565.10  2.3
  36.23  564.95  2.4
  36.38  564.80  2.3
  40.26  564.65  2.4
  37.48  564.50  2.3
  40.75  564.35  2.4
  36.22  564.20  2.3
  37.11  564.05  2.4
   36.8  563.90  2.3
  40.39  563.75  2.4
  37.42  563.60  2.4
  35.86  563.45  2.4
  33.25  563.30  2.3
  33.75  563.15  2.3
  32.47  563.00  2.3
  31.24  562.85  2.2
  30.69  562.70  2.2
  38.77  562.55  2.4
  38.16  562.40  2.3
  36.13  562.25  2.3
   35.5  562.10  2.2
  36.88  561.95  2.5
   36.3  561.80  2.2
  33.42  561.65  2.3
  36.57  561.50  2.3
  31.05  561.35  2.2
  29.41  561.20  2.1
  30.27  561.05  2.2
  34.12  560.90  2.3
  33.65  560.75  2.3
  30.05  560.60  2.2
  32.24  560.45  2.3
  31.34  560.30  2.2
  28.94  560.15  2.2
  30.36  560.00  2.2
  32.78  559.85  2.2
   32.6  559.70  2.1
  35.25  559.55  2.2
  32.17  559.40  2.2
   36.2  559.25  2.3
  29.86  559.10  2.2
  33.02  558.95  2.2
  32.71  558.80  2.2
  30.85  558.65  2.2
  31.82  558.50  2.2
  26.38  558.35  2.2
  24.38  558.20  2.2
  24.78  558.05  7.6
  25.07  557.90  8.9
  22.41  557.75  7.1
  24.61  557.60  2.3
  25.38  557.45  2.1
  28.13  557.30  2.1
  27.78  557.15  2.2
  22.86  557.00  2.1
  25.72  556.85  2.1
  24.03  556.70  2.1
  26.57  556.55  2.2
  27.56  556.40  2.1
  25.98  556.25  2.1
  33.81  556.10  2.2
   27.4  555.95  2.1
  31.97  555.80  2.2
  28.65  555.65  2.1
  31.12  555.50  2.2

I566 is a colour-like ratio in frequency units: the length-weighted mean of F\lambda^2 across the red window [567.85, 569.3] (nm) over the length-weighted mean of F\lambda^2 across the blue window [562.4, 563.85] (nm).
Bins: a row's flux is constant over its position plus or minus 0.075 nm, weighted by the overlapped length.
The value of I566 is 1.1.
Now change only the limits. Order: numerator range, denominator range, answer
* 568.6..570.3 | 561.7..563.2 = 1.13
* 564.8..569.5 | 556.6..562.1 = 1.22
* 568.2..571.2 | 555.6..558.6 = 1.50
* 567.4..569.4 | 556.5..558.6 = 1.49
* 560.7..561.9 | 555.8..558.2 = 1.28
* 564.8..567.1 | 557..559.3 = 1.30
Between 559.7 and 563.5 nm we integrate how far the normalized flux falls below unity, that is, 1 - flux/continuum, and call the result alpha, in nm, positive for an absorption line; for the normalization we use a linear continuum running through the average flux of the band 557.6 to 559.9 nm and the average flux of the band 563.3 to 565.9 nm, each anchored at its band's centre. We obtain 0.03 nm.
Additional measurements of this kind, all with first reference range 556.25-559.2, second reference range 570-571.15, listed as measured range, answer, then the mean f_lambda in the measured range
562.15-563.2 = -0.100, 34.5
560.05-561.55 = -0.091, 31.7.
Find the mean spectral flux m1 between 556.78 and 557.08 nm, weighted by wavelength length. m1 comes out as 24.3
